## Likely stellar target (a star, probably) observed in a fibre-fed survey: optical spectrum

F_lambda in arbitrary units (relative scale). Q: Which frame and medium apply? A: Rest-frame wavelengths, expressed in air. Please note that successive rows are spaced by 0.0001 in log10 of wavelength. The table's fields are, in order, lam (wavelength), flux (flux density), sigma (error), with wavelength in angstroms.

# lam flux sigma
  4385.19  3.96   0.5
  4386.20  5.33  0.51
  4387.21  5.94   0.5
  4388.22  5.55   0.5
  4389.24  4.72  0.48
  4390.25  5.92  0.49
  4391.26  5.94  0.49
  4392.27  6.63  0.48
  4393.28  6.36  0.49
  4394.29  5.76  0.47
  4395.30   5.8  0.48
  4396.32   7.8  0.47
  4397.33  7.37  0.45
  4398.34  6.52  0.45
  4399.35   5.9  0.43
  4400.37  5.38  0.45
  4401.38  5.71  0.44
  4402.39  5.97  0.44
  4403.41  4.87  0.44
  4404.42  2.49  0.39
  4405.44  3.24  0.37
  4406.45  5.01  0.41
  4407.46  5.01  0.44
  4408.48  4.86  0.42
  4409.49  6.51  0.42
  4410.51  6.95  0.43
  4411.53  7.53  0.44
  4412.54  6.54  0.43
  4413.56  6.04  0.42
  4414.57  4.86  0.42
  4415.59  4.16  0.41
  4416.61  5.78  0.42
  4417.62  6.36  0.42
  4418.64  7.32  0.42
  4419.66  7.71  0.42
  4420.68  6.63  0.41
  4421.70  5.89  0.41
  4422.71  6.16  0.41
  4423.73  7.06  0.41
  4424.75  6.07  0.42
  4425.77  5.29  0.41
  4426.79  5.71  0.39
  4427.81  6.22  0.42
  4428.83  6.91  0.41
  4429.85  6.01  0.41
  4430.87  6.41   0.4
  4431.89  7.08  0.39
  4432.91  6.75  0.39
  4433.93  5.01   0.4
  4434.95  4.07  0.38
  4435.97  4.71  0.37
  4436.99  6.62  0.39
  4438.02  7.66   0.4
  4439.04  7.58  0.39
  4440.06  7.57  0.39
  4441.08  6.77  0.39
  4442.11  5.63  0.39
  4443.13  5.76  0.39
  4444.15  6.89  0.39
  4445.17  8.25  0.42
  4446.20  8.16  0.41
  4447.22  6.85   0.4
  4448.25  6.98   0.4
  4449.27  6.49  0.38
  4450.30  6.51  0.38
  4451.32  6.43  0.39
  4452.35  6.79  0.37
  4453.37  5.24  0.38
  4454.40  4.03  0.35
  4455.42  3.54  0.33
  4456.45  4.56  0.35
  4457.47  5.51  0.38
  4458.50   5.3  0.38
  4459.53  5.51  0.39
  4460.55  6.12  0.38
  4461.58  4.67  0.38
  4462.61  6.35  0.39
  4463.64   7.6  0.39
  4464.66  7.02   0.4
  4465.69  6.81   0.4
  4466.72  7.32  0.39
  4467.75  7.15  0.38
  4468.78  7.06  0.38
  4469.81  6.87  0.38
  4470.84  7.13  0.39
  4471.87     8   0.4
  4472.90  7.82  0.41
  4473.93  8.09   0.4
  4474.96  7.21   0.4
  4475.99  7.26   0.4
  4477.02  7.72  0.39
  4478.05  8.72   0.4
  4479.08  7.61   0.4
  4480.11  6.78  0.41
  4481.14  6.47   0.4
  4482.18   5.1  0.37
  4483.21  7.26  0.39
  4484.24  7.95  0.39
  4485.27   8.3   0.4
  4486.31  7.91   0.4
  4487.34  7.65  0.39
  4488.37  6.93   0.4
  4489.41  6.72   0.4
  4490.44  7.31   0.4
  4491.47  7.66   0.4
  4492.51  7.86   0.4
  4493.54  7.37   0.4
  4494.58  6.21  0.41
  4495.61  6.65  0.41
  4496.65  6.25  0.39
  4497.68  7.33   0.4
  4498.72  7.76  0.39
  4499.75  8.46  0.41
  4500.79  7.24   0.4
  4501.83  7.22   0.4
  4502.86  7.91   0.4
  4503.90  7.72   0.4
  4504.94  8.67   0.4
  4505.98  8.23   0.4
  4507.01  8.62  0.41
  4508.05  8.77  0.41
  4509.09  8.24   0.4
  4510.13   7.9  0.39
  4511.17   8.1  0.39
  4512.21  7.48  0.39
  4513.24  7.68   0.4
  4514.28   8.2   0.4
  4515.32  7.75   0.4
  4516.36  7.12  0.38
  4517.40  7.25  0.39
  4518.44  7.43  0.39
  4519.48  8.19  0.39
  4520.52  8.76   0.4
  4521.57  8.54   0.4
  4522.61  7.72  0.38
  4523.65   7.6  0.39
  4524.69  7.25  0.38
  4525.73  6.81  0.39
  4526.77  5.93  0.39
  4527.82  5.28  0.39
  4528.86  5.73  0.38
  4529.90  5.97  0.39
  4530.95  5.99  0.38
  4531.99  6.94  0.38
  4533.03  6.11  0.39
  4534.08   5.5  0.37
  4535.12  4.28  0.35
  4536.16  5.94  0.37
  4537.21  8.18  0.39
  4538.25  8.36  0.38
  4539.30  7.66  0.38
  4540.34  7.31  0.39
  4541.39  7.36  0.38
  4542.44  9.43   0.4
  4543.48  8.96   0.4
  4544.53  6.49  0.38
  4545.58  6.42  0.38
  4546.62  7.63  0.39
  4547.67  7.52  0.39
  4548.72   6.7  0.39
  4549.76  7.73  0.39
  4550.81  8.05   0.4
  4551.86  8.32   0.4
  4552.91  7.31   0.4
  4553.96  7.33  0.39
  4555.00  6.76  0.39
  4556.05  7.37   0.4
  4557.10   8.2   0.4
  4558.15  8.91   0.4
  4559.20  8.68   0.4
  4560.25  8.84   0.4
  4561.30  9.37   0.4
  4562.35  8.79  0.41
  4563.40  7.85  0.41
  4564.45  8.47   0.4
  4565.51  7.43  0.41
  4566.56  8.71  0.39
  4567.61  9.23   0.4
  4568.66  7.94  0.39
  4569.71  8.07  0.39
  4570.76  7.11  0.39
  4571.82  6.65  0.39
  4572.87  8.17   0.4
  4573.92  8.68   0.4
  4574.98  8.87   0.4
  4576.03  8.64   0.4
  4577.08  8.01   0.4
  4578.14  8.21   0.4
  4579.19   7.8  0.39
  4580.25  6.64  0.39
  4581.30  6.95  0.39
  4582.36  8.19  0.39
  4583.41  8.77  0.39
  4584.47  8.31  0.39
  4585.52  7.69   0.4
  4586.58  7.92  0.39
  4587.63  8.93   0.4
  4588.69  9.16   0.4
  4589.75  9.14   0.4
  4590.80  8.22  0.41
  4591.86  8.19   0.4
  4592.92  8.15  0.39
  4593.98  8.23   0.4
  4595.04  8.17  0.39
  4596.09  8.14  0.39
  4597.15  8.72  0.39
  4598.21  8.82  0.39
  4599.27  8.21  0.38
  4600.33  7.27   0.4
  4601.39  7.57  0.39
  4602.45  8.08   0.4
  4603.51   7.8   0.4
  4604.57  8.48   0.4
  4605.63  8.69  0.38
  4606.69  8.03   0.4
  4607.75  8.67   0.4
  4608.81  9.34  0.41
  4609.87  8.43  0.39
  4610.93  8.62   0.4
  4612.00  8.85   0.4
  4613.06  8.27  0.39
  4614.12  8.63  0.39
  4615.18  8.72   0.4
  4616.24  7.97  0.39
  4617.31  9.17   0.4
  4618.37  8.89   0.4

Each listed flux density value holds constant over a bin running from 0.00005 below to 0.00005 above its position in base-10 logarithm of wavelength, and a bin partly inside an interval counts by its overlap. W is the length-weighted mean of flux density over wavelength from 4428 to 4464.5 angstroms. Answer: 6.19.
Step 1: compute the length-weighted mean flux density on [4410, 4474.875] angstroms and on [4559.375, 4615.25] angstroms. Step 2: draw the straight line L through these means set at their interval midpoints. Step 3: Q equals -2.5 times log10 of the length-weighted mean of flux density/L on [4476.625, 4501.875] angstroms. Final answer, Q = -0.05 mag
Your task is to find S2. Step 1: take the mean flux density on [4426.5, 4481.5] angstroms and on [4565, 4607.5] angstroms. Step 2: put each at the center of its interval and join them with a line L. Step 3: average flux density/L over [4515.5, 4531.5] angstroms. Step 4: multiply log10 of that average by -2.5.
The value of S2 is 0.05 mag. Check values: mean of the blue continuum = 6.55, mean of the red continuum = 8.15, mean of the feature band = 7.05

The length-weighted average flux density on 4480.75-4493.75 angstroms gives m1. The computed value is 7.27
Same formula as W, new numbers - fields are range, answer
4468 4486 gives 7.37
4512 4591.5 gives 7.67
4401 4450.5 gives 6.14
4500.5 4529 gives 7.65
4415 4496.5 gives 6.61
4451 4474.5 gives 6.3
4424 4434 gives 6.22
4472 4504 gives 7.37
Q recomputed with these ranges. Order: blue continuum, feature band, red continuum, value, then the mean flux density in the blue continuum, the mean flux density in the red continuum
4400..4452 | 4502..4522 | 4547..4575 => -0.096 mag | 6.13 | 8.02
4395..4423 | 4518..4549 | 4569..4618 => 0.061 mag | 5.87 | 8.25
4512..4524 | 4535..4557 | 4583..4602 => 0.077 mag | 7.82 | 8.31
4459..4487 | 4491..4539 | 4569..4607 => 0.024 mag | 7.11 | 8.13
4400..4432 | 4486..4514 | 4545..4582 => -0.088 mag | 5.86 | 7.92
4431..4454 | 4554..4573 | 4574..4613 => -0.026 mag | 6.52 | 8.28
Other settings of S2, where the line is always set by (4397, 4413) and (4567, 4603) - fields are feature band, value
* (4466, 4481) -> -0.137 mag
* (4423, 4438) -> -0.017 mag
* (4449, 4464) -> 0.130 mag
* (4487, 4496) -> -0.052 mag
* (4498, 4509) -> -0.153 mag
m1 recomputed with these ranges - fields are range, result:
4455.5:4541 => 7.14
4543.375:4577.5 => 7.96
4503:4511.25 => 8.27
